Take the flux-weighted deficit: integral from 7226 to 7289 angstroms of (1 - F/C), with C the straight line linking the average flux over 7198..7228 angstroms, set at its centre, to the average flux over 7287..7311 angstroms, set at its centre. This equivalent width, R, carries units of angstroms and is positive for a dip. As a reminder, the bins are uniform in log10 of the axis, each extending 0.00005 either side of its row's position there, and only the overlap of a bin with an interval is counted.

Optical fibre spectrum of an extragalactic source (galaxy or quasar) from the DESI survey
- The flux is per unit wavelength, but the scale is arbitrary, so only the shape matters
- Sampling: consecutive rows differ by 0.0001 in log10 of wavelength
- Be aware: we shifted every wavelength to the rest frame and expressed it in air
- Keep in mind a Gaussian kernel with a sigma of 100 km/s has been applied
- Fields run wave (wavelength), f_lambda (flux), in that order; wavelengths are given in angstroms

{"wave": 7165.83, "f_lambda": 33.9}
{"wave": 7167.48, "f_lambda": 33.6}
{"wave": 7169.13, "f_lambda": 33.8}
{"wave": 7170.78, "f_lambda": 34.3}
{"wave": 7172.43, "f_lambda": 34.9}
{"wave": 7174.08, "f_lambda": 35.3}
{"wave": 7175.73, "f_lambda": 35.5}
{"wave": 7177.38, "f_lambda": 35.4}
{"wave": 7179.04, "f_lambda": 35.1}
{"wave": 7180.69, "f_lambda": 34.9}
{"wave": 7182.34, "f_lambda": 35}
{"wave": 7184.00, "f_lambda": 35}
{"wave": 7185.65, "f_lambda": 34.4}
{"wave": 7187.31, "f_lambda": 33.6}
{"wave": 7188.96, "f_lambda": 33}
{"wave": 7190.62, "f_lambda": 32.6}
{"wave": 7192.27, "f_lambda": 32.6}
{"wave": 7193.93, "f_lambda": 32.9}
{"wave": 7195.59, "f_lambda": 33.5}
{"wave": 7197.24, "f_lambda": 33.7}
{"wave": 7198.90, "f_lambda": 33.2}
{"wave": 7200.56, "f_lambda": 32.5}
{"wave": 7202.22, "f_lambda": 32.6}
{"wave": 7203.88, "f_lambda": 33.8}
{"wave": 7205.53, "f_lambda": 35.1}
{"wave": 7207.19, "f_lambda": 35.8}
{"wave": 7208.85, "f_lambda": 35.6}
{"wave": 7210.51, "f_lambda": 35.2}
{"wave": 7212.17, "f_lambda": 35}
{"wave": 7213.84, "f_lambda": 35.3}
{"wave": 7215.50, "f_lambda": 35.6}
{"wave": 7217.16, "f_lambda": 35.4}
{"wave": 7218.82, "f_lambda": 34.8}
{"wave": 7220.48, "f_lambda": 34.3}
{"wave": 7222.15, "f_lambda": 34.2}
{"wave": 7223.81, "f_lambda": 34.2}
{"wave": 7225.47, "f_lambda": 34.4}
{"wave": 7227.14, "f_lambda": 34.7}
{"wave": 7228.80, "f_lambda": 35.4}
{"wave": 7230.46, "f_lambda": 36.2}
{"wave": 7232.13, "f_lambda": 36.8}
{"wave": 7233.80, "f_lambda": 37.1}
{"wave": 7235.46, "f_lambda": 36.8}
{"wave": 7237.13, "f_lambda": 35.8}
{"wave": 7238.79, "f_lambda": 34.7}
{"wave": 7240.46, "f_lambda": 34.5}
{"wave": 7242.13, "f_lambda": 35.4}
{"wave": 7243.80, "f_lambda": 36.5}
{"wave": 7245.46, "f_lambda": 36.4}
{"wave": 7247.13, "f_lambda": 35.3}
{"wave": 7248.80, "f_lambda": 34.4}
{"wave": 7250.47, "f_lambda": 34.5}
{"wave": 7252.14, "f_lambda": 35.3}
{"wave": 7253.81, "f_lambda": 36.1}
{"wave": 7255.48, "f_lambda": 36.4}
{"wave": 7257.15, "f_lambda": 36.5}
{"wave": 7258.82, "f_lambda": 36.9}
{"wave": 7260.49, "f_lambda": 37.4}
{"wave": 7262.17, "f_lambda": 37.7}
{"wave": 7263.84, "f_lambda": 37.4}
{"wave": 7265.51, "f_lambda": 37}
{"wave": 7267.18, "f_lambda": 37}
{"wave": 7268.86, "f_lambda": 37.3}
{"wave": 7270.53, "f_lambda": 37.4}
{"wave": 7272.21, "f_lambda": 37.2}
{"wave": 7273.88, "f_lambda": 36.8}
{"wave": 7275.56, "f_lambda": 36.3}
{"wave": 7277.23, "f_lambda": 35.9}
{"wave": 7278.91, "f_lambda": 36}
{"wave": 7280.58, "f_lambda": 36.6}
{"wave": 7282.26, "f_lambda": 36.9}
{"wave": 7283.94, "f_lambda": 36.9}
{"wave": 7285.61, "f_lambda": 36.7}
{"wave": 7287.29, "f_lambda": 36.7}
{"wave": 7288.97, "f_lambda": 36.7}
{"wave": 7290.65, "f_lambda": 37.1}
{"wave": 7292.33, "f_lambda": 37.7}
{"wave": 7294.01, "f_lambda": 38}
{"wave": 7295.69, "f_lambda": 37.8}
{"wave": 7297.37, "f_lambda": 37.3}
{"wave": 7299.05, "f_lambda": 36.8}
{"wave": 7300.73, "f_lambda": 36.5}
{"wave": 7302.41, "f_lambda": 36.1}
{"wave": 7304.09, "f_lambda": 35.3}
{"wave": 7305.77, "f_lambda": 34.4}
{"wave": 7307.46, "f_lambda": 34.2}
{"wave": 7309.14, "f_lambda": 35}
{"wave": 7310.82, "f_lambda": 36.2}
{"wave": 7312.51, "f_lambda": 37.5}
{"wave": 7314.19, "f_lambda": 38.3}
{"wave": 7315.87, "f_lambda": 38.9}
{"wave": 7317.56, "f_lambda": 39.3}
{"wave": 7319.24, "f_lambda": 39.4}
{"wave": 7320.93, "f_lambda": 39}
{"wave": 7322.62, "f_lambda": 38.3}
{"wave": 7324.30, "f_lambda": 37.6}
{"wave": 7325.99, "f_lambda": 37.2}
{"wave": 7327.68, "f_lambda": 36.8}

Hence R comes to -1.42 angstroms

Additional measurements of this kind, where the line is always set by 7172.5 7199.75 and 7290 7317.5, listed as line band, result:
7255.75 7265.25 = -0.4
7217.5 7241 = -0.1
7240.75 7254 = 0.0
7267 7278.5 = -0.2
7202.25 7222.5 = -0.1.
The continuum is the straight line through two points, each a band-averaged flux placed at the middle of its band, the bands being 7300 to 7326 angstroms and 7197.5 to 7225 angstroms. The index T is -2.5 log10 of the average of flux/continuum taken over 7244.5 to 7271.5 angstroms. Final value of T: -0.023 mag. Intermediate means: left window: 34.5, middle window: 36.4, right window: 37.1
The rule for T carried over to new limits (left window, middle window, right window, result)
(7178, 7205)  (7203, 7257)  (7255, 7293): -0.01 mag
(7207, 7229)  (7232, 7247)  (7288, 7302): -0.01 mag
